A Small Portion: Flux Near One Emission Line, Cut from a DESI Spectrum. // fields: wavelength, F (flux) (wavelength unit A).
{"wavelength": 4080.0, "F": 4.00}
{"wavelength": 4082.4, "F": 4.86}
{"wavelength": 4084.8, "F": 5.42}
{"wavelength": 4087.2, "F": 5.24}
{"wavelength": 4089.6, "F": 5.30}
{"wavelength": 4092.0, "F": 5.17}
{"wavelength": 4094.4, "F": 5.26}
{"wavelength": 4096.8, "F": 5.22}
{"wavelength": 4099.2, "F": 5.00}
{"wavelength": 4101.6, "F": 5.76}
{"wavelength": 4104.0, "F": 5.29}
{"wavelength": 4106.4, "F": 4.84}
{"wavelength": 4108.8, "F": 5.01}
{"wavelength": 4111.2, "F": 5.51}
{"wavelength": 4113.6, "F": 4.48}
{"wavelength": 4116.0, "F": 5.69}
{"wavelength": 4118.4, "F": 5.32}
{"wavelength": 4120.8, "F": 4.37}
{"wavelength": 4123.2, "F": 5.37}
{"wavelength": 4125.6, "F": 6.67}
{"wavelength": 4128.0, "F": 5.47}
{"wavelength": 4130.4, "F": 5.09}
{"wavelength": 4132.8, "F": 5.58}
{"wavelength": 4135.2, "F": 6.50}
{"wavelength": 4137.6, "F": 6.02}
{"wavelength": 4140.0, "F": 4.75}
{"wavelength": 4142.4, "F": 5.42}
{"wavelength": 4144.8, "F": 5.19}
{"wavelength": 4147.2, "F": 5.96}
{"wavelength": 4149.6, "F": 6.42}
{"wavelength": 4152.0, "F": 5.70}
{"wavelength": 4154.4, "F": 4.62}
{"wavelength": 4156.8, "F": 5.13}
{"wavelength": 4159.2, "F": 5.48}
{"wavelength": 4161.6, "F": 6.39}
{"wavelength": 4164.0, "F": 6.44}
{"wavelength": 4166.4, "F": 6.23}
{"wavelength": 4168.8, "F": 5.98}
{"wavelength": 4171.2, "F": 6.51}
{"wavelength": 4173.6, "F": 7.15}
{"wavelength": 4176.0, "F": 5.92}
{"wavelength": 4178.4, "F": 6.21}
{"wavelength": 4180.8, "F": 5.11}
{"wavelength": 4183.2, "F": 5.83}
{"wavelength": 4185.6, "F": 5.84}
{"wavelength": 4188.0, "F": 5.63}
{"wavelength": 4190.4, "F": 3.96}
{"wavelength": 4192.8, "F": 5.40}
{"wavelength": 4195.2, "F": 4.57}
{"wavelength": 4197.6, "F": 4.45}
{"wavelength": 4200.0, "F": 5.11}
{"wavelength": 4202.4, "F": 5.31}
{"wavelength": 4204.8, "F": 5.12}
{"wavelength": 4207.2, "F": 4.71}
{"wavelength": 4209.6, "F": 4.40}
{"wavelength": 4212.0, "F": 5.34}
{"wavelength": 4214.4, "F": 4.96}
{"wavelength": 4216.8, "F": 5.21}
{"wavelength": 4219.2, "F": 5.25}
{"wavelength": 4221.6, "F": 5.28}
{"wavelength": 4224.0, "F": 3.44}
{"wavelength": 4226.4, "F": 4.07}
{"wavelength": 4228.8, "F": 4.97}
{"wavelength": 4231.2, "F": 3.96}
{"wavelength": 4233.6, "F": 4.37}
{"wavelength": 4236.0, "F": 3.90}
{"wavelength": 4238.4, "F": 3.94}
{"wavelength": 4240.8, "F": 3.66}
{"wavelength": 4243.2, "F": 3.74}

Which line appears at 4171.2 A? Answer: C III] 1909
